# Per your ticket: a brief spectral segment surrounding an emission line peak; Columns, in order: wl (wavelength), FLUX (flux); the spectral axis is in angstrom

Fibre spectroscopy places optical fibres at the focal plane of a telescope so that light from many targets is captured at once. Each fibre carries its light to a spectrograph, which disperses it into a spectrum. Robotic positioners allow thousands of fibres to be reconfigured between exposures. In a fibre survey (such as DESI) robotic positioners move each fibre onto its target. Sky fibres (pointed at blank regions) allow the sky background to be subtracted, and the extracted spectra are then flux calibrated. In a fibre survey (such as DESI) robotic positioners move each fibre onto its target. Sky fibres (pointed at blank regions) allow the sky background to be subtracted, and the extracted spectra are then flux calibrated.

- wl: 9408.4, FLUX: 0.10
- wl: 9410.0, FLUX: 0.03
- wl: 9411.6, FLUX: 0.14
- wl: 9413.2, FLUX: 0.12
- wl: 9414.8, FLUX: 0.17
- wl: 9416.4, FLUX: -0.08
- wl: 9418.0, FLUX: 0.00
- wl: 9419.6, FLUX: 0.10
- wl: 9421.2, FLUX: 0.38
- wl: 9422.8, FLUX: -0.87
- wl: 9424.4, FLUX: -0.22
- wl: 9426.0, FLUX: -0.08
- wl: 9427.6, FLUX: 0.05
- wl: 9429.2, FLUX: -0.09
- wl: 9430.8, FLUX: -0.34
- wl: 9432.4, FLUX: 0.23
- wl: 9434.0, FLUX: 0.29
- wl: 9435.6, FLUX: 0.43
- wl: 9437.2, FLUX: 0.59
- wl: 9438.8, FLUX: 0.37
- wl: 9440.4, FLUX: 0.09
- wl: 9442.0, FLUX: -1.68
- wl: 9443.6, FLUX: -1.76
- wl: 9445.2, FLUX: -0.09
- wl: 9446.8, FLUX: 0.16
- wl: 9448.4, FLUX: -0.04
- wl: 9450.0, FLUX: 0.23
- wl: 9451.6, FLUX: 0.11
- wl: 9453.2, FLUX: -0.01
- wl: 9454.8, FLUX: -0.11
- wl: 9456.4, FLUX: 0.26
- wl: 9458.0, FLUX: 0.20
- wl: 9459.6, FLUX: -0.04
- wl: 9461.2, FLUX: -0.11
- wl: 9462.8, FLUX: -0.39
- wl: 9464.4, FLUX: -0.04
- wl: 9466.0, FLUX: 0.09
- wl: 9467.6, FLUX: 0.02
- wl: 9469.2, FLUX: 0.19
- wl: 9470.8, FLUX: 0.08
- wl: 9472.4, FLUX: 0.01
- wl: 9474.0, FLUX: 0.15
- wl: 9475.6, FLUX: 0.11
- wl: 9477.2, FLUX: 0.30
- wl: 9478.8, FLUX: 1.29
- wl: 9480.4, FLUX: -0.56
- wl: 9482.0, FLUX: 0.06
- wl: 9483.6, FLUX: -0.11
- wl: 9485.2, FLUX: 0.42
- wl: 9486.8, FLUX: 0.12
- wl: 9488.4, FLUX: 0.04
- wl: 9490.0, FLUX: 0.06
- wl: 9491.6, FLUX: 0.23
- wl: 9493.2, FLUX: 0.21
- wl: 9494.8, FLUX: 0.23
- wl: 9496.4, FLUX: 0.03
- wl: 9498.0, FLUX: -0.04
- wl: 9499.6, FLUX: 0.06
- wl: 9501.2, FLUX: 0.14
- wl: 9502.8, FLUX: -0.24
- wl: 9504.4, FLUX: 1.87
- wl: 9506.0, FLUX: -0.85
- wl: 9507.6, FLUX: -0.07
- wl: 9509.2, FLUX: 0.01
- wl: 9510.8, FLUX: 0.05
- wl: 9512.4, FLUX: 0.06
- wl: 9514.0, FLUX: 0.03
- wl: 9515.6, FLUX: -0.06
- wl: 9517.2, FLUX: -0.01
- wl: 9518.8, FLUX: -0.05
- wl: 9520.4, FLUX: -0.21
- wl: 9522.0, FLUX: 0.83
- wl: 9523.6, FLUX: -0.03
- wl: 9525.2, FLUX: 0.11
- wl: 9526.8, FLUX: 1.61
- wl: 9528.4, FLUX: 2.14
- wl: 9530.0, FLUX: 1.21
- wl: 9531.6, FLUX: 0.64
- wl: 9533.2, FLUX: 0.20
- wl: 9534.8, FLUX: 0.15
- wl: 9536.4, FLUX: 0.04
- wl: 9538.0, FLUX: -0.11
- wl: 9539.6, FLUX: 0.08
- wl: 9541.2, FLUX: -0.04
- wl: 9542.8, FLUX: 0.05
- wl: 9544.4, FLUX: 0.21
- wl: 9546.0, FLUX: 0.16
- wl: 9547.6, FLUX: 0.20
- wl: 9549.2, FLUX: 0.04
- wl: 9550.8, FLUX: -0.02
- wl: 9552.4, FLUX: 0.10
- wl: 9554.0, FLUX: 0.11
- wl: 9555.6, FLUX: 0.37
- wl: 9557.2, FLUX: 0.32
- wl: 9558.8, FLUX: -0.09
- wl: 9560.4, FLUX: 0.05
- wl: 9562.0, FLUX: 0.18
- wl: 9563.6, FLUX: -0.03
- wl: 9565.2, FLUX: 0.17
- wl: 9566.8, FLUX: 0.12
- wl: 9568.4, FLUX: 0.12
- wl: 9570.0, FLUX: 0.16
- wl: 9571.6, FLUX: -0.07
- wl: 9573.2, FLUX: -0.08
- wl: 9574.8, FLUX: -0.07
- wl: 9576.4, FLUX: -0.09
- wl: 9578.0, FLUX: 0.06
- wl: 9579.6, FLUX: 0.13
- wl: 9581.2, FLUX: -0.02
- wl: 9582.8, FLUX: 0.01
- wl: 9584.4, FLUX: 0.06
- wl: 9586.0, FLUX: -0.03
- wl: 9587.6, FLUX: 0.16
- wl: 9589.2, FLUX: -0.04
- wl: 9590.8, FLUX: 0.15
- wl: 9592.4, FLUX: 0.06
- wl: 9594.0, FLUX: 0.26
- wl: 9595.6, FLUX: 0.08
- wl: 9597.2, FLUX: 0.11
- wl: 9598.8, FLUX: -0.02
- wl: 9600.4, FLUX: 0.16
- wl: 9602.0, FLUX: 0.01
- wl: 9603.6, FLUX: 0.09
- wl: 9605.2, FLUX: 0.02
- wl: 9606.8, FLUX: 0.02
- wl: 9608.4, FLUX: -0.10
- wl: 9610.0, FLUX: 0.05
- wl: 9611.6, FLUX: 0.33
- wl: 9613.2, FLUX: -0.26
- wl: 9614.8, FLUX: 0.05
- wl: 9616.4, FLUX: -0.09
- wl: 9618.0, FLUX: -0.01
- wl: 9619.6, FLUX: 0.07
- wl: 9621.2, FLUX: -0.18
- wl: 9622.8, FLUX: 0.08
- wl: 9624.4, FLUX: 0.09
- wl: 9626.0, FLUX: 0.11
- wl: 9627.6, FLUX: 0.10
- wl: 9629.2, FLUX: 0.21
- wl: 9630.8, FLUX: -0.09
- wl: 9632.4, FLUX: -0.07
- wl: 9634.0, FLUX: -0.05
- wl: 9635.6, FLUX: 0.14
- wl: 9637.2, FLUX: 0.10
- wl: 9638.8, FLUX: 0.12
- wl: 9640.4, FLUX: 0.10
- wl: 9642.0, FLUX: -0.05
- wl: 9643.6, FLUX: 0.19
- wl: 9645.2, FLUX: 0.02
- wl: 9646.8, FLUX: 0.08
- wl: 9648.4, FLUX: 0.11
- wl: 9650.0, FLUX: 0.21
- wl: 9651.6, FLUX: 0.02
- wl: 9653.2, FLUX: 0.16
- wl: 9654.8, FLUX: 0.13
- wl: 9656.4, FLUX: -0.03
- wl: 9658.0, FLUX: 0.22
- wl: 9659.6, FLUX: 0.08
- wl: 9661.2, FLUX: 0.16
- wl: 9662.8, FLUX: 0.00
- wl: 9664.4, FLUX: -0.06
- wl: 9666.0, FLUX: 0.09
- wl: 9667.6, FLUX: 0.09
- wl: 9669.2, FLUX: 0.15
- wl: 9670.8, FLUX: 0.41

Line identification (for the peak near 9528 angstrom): [O III]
